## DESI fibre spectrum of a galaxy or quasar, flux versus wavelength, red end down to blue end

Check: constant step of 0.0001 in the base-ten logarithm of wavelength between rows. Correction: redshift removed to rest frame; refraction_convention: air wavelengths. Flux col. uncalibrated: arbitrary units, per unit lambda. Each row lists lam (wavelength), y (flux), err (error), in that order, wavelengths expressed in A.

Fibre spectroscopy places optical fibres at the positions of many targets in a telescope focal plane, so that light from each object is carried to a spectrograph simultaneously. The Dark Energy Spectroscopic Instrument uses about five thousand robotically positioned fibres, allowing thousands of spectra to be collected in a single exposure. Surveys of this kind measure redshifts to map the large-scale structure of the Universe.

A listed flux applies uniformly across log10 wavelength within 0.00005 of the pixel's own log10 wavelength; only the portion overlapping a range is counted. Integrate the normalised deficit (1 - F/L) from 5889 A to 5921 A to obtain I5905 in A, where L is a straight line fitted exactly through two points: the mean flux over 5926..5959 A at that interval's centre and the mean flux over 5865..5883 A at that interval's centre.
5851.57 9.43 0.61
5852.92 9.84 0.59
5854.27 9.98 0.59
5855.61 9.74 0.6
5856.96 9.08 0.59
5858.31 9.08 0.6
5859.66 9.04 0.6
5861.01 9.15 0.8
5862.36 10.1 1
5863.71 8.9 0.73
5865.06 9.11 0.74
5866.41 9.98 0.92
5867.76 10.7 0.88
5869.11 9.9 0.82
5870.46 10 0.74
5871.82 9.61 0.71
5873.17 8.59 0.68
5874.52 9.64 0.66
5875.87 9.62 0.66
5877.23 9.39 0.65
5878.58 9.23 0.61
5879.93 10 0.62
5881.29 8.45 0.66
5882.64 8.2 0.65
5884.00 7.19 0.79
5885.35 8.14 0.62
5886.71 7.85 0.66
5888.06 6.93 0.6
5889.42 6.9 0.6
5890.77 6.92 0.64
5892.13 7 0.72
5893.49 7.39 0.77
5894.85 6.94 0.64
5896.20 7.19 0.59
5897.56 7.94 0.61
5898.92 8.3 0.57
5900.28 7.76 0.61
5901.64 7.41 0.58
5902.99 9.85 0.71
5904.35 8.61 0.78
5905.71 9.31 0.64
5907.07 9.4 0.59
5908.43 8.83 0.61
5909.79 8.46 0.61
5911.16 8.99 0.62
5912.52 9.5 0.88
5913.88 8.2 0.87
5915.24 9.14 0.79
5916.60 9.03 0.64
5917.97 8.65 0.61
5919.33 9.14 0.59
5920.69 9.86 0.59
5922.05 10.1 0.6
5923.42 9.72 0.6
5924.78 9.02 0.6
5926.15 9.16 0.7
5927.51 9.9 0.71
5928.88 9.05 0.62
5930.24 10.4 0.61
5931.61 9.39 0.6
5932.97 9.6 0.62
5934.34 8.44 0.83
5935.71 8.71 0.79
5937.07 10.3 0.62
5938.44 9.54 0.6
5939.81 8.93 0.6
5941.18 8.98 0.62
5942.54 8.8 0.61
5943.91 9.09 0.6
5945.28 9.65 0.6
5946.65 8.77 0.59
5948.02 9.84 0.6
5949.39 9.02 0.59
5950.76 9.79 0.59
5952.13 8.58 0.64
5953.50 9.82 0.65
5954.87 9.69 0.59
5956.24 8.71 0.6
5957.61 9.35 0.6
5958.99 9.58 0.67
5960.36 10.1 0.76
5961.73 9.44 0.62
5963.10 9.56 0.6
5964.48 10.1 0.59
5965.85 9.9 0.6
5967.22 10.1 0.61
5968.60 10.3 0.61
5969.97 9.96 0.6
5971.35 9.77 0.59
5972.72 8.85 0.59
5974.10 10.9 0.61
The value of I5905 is 3.58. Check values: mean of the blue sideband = 9.49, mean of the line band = 8.36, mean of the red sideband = 9.32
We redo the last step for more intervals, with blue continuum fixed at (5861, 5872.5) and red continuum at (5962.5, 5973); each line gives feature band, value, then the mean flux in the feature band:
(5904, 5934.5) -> 1.8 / 9.23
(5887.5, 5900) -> 3.2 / 7.29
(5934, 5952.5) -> 1.2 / 9.2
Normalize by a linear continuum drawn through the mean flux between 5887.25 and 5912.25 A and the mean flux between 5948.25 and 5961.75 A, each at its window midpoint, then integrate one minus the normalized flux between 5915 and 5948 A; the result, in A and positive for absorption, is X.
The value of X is -1.86 A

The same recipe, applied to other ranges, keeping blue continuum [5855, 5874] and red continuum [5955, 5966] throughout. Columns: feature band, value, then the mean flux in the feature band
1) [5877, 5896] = 3.3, 7.84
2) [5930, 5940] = 0.2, 9.39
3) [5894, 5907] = 1.8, 8.2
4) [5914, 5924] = 0.2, 9.31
